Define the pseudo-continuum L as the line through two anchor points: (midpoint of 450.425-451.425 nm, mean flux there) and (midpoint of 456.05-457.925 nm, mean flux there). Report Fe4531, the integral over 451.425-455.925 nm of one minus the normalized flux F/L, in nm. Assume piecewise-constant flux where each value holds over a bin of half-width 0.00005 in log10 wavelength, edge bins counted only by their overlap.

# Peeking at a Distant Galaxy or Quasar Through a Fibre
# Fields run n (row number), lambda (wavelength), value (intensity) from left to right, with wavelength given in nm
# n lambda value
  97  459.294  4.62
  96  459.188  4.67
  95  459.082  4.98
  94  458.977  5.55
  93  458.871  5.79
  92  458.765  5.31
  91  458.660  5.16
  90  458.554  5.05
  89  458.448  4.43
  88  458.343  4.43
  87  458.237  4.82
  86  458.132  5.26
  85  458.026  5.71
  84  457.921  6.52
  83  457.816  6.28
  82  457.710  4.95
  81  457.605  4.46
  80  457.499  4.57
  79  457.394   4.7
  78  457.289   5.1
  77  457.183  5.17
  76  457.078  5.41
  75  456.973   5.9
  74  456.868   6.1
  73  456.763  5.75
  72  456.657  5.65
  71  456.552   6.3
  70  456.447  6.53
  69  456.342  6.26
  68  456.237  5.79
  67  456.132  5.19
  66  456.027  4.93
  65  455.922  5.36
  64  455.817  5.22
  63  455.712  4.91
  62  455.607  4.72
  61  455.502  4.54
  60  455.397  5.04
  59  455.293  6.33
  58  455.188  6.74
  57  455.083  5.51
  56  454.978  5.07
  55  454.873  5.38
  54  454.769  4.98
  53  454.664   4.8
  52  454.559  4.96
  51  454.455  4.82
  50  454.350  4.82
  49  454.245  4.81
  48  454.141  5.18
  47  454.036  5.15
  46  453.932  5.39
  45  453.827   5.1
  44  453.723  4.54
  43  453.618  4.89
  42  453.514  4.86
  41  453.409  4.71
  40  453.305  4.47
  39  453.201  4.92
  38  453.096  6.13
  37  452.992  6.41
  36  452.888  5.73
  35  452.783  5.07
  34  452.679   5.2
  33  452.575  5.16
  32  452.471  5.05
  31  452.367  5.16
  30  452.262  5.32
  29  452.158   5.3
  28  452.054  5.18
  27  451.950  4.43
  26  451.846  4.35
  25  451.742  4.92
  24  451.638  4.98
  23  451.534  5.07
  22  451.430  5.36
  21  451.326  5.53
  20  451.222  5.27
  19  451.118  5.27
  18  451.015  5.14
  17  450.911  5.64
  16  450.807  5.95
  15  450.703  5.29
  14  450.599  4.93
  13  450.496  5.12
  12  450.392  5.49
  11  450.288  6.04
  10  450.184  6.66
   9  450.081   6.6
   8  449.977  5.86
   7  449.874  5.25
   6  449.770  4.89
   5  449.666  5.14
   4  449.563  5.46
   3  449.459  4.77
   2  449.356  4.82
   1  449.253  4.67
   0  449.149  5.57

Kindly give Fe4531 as 0.26 nm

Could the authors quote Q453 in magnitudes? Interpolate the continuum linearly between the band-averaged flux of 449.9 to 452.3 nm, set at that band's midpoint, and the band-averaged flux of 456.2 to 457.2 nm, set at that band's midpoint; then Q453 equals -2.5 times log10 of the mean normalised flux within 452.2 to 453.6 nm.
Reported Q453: 0.06 mag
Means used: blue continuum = 5.38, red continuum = 5.92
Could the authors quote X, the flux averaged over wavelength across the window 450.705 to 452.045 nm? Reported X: 5.16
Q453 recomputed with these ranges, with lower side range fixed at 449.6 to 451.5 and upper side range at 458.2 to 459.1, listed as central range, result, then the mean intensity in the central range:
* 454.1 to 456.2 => 0.02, 5.17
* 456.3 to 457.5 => -0.10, 5.66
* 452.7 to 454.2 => 0.04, 5.18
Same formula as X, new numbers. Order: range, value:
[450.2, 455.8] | 5.2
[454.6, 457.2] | 5.51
